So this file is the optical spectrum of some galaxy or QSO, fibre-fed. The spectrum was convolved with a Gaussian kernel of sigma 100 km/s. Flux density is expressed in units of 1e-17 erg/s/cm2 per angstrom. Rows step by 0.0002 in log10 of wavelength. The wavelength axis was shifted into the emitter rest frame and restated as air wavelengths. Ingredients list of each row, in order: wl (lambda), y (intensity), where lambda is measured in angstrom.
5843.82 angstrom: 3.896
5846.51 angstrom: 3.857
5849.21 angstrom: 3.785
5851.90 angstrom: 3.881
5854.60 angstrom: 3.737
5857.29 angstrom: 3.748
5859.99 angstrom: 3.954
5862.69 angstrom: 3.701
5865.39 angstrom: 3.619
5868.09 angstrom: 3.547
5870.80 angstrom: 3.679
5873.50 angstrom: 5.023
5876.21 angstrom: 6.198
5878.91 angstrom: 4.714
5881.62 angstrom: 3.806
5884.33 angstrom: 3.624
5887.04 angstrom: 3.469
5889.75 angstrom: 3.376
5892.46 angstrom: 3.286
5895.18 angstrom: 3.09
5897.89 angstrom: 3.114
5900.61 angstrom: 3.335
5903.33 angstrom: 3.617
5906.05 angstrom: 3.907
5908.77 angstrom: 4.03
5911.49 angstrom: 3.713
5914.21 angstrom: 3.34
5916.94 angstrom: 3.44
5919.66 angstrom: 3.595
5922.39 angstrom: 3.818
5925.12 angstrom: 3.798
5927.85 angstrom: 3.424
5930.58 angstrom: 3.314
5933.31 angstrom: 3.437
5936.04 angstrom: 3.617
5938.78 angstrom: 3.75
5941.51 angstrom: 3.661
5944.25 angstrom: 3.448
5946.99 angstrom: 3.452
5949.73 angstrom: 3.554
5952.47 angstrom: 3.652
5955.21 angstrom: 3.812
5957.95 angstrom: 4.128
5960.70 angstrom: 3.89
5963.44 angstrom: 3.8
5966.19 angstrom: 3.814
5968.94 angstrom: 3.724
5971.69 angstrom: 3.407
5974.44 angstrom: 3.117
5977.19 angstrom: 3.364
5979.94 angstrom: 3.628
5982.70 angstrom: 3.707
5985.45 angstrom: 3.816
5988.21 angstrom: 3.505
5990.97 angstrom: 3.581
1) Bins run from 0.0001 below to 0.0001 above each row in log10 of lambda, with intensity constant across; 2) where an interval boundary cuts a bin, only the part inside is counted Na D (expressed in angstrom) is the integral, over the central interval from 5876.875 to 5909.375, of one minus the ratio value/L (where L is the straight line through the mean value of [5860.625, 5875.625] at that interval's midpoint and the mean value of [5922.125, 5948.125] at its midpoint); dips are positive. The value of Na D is 1.7 angstrom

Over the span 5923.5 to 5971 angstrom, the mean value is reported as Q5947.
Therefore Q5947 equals 3.66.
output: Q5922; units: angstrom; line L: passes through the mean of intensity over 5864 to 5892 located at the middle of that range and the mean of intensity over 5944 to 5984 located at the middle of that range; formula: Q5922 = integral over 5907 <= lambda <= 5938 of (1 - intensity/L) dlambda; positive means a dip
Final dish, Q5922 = 2.0 angstrom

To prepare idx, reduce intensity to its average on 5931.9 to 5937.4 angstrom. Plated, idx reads 3.53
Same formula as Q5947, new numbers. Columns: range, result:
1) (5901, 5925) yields 3.67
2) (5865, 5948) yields 3.72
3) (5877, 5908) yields 3.63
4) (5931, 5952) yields 3.55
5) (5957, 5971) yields 3.84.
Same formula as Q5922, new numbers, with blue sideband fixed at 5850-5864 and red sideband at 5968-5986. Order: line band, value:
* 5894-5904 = 1.2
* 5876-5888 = -1.5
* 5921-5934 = 0.3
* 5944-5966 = -1.0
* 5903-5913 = -0.4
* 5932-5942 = 0.0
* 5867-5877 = -2.1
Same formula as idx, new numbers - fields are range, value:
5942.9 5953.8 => 3.53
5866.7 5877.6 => 4.61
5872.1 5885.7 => 4.67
